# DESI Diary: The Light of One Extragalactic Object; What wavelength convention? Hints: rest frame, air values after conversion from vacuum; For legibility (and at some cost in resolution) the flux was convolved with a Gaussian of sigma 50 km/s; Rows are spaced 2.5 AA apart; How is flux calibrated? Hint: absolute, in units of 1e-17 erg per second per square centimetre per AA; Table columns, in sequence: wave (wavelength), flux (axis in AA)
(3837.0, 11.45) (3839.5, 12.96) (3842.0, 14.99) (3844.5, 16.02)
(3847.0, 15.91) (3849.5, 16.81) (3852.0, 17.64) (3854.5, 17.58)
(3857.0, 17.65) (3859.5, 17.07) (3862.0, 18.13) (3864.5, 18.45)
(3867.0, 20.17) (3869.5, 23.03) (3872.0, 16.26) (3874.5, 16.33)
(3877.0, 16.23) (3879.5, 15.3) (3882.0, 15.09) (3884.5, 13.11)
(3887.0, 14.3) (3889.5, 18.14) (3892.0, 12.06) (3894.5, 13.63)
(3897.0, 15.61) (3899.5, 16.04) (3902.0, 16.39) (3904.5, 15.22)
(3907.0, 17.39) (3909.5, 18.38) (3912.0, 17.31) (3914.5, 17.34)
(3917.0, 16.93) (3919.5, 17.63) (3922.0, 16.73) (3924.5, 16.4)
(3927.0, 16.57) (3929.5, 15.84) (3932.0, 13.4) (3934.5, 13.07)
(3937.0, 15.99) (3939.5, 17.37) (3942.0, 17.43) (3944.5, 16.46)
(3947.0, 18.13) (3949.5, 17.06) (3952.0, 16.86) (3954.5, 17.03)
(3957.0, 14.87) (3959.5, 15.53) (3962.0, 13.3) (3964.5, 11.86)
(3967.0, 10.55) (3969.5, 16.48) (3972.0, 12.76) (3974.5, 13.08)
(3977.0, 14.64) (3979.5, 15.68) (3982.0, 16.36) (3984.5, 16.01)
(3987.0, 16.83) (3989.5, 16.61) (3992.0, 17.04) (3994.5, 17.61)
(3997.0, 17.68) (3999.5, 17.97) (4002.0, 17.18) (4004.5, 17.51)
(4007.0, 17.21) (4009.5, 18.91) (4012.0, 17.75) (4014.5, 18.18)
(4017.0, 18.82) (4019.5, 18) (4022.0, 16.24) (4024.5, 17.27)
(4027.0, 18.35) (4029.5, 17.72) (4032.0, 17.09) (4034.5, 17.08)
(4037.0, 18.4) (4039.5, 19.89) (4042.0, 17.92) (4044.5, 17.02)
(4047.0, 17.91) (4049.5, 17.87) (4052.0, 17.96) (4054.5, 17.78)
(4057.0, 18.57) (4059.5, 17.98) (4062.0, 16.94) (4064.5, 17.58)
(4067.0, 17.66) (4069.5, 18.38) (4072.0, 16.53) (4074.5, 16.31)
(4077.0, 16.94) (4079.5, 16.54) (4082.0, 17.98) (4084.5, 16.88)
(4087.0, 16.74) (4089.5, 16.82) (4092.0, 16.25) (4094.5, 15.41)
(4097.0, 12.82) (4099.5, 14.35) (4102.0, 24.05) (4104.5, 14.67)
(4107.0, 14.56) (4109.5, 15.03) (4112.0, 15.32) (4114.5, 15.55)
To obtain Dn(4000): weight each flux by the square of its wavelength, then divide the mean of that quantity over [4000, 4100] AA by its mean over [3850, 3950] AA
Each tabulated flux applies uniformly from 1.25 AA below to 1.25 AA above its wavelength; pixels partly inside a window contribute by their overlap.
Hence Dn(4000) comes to 1.1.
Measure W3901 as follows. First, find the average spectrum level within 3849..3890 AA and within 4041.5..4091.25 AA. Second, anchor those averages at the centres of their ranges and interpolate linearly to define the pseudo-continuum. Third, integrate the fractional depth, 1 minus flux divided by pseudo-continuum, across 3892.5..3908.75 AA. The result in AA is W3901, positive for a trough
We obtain 1.5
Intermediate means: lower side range 17.1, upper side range 17.4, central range 15.6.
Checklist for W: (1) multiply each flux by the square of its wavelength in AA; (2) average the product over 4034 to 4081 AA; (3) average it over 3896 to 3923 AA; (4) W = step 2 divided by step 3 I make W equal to 1.1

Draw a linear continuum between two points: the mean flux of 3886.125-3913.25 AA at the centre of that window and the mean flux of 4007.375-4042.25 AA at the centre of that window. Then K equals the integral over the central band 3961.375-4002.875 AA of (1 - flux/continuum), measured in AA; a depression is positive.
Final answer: 4.48 AA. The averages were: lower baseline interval 15.9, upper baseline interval 18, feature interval 15.4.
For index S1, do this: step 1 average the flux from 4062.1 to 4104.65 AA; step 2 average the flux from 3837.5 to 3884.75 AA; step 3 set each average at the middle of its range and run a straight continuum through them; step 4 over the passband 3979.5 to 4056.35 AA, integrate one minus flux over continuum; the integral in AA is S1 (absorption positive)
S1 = -3.4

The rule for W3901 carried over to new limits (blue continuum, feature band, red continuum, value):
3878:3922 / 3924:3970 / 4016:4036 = 3.0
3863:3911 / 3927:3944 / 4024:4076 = 1.2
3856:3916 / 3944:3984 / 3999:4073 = 5.1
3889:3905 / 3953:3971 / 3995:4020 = 2.7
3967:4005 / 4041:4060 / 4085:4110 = -2.1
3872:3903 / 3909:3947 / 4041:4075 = -1.7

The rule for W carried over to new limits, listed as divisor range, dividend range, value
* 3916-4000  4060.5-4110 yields 1.12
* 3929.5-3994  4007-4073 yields 1.20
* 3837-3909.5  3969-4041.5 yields 1.12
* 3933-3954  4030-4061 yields 1.14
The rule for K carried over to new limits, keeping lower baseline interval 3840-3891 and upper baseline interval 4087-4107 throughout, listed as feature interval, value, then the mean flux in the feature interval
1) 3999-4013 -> -1.1 AA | 17.7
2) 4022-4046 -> -2.0 AA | 17.8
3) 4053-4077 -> -1.7 AA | 17.5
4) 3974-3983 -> 0.8 AA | 15.1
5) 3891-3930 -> 1.1 AA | 16.3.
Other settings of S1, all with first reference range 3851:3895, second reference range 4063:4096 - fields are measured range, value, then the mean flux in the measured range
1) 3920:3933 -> 0.6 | 15.9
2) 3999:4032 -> -1.8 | 17.7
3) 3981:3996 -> 0.0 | 16.8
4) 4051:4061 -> -0.7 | 18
